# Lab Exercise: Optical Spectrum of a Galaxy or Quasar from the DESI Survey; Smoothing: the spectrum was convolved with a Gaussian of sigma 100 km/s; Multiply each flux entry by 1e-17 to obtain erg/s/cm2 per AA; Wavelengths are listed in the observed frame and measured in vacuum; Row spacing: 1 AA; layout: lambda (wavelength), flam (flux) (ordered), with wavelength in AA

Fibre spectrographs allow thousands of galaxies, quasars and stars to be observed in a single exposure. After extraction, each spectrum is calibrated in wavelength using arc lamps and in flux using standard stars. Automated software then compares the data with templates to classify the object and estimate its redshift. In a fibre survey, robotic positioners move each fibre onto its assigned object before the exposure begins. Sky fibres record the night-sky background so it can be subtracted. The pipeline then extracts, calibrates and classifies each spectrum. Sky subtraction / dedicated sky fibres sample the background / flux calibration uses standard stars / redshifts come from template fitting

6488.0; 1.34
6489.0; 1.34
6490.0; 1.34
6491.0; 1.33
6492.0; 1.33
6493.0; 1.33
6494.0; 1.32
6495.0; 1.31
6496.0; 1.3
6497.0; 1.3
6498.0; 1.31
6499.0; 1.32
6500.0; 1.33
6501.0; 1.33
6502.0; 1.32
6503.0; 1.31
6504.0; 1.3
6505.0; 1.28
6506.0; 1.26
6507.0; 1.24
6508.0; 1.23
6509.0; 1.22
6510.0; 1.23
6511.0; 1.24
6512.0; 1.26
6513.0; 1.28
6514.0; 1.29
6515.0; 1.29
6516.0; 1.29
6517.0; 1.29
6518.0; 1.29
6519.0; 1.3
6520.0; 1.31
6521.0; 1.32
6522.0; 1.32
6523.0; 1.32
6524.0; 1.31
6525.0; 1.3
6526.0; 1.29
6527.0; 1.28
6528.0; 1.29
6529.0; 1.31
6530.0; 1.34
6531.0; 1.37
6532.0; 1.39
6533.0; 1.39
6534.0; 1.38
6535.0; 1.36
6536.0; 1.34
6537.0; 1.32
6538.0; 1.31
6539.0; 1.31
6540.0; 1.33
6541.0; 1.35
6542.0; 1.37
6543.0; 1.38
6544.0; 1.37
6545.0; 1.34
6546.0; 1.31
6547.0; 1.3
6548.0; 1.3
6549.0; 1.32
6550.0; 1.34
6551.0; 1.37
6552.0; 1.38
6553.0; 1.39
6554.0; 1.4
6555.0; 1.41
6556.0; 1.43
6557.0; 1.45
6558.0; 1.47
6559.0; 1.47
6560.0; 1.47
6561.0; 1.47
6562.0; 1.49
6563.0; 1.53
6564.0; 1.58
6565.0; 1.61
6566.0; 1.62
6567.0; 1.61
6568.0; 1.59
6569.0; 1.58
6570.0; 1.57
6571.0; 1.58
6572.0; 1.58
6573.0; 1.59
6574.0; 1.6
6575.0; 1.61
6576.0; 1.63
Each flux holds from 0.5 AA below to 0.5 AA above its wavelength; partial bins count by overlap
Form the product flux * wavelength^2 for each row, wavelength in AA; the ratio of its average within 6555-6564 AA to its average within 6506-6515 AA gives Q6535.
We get 1.20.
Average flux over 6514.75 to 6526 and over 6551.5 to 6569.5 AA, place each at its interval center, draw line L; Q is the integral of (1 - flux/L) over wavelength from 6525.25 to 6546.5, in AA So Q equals 0.6 AA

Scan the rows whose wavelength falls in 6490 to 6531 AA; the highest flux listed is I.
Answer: 1.37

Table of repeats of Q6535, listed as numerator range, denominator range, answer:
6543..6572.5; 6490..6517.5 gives 1.15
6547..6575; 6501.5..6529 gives 1.17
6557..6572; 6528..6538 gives 1.15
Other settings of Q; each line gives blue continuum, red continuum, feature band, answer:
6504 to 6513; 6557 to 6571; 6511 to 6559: 1.7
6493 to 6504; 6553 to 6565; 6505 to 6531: 1.5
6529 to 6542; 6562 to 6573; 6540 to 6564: 1.1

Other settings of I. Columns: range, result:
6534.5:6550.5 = 1.38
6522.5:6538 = 1.39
